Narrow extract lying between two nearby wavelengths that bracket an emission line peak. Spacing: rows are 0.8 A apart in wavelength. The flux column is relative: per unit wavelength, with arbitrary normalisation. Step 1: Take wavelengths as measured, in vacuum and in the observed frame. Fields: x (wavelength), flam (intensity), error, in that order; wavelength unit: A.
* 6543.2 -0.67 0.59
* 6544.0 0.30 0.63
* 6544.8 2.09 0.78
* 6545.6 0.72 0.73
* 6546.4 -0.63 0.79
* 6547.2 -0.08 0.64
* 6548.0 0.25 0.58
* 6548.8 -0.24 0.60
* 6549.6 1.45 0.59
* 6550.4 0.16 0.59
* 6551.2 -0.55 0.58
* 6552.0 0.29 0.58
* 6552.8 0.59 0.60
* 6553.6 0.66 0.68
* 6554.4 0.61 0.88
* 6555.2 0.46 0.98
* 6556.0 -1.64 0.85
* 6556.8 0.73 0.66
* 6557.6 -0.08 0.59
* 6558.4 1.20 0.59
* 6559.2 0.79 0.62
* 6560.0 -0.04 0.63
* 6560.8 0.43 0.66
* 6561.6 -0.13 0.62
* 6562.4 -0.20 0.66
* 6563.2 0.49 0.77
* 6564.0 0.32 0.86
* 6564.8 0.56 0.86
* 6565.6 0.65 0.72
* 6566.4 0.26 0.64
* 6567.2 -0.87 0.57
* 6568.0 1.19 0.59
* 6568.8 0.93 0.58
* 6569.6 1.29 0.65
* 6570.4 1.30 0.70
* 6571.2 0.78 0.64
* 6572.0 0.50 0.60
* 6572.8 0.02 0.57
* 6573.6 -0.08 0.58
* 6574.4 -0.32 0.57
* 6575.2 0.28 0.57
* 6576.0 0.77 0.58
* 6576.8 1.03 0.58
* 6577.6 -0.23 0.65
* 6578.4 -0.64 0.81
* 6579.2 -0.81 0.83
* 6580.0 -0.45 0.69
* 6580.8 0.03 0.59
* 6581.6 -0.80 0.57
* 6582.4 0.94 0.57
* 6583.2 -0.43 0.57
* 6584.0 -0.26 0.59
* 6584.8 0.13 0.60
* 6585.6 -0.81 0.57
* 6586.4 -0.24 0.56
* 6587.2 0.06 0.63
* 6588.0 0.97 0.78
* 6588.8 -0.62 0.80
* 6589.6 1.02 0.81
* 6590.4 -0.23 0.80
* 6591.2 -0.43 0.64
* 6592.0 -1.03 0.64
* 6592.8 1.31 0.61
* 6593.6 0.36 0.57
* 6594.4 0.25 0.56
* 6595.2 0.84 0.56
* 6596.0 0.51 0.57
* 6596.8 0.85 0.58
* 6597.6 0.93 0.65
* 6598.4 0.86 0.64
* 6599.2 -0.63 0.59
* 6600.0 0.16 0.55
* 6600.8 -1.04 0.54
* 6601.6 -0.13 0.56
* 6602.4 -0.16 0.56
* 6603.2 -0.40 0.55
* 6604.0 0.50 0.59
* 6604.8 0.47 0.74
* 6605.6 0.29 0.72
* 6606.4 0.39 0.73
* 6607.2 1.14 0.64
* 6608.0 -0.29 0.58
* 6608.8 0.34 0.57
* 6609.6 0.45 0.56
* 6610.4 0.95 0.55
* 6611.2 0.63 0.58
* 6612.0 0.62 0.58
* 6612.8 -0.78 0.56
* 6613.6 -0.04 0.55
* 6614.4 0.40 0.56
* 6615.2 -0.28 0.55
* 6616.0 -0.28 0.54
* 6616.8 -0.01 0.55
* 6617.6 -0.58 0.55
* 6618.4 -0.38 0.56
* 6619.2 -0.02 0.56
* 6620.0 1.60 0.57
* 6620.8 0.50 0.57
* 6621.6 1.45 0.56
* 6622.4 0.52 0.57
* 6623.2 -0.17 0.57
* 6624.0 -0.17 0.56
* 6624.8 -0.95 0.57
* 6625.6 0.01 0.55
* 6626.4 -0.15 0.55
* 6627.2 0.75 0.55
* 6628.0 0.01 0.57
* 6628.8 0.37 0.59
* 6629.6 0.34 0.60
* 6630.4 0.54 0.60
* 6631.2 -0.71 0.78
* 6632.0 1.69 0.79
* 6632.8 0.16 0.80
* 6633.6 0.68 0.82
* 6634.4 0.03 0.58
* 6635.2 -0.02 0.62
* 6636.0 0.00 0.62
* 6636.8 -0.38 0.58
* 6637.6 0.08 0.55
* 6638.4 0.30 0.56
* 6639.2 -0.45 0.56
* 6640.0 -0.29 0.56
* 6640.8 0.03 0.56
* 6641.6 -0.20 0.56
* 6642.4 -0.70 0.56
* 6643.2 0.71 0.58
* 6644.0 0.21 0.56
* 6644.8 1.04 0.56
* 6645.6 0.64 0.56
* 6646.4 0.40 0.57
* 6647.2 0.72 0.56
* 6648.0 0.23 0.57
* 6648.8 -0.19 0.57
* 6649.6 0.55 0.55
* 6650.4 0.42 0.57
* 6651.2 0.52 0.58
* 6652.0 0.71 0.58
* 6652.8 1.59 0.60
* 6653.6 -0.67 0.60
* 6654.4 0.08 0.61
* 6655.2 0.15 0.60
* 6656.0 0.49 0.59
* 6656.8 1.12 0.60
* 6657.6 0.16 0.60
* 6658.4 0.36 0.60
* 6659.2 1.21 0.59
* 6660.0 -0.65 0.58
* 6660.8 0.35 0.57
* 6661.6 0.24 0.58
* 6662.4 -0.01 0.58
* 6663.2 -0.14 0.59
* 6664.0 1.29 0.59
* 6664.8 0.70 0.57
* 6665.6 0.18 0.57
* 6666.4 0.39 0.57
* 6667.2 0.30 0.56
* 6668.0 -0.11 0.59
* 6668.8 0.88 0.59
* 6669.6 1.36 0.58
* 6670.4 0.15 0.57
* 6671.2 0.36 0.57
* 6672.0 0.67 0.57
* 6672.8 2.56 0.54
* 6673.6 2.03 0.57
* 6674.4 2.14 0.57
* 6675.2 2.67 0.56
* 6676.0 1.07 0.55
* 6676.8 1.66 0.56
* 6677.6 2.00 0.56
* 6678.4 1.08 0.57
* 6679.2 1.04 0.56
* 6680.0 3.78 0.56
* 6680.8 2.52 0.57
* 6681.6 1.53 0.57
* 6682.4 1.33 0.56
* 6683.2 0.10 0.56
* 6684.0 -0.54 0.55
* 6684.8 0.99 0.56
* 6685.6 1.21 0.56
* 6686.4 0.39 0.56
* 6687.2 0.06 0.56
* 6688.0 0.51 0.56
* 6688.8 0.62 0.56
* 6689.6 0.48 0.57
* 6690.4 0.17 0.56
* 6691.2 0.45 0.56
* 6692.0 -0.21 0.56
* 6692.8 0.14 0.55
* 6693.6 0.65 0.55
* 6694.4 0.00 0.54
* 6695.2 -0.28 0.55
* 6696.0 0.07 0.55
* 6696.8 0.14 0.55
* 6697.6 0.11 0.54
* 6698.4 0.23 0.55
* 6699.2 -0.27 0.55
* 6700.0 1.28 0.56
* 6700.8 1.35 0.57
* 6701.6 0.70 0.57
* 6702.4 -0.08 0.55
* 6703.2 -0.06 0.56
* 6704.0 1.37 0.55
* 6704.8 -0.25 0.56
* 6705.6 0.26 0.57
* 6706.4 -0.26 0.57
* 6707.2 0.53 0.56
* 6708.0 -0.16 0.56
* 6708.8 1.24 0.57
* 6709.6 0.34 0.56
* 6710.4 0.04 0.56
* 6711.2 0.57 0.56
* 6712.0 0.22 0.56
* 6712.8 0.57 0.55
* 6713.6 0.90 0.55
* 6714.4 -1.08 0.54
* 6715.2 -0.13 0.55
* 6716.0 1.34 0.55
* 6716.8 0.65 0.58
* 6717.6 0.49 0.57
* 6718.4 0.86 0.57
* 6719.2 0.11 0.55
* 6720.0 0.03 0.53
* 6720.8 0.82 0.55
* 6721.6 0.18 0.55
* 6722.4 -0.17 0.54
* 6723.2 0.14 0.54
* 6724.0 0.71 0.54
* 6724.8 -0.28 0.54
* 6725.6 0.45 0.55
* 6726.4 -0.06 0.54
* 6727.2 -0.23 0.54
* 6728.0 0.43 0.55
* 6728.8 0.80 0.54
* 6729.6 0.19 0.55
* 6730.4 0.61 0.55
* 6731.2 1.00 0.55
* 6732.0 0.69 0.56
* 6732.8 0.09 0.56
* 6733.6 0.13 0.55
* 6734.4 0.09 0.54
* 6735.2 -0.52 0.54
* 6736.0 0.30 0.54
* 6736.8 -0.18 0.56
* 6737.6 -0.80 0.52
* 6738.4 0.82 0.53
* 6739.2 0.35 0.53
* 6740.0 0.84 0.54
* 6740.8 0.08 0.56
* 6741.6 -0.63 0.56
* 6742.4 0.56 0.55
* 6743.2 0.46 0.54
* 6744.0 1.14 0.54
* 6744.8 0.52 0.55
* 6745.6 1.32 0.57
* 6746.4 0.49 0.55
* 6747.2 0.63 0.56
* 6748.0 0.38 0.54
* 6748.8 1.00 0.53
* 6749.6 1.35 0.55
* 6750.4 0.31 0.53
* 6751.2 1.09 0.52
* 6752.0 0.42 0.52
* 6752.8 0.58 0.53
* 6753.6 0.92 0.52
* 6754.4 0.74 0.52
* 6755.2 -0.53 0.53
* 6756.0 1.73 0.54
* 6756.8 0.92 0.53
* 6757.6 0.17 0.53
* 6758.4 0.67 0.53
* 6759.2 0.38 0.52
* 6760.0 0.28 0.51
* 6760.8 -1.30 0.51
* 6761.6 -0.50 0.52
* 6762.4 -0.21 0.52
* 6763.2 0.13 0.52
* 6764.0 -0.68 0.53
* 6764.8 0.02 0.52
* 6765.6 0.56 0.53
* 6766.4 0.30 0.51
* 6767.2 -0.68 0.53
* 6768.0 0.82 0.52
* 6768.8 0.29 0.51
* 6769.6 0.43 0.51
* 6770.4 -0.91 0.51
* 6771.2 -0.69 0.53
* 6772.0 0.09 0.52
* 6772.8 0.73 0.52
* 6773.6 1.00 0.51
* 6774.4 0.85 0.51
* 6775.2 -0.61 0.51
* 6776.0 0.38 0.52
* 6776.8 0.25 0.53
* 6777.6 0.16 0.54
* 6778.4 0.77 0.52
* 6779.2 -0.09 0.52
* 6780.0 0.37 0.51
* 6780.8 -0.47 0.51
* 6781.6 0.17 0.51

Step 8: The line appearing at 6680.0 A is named [O II] 3727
